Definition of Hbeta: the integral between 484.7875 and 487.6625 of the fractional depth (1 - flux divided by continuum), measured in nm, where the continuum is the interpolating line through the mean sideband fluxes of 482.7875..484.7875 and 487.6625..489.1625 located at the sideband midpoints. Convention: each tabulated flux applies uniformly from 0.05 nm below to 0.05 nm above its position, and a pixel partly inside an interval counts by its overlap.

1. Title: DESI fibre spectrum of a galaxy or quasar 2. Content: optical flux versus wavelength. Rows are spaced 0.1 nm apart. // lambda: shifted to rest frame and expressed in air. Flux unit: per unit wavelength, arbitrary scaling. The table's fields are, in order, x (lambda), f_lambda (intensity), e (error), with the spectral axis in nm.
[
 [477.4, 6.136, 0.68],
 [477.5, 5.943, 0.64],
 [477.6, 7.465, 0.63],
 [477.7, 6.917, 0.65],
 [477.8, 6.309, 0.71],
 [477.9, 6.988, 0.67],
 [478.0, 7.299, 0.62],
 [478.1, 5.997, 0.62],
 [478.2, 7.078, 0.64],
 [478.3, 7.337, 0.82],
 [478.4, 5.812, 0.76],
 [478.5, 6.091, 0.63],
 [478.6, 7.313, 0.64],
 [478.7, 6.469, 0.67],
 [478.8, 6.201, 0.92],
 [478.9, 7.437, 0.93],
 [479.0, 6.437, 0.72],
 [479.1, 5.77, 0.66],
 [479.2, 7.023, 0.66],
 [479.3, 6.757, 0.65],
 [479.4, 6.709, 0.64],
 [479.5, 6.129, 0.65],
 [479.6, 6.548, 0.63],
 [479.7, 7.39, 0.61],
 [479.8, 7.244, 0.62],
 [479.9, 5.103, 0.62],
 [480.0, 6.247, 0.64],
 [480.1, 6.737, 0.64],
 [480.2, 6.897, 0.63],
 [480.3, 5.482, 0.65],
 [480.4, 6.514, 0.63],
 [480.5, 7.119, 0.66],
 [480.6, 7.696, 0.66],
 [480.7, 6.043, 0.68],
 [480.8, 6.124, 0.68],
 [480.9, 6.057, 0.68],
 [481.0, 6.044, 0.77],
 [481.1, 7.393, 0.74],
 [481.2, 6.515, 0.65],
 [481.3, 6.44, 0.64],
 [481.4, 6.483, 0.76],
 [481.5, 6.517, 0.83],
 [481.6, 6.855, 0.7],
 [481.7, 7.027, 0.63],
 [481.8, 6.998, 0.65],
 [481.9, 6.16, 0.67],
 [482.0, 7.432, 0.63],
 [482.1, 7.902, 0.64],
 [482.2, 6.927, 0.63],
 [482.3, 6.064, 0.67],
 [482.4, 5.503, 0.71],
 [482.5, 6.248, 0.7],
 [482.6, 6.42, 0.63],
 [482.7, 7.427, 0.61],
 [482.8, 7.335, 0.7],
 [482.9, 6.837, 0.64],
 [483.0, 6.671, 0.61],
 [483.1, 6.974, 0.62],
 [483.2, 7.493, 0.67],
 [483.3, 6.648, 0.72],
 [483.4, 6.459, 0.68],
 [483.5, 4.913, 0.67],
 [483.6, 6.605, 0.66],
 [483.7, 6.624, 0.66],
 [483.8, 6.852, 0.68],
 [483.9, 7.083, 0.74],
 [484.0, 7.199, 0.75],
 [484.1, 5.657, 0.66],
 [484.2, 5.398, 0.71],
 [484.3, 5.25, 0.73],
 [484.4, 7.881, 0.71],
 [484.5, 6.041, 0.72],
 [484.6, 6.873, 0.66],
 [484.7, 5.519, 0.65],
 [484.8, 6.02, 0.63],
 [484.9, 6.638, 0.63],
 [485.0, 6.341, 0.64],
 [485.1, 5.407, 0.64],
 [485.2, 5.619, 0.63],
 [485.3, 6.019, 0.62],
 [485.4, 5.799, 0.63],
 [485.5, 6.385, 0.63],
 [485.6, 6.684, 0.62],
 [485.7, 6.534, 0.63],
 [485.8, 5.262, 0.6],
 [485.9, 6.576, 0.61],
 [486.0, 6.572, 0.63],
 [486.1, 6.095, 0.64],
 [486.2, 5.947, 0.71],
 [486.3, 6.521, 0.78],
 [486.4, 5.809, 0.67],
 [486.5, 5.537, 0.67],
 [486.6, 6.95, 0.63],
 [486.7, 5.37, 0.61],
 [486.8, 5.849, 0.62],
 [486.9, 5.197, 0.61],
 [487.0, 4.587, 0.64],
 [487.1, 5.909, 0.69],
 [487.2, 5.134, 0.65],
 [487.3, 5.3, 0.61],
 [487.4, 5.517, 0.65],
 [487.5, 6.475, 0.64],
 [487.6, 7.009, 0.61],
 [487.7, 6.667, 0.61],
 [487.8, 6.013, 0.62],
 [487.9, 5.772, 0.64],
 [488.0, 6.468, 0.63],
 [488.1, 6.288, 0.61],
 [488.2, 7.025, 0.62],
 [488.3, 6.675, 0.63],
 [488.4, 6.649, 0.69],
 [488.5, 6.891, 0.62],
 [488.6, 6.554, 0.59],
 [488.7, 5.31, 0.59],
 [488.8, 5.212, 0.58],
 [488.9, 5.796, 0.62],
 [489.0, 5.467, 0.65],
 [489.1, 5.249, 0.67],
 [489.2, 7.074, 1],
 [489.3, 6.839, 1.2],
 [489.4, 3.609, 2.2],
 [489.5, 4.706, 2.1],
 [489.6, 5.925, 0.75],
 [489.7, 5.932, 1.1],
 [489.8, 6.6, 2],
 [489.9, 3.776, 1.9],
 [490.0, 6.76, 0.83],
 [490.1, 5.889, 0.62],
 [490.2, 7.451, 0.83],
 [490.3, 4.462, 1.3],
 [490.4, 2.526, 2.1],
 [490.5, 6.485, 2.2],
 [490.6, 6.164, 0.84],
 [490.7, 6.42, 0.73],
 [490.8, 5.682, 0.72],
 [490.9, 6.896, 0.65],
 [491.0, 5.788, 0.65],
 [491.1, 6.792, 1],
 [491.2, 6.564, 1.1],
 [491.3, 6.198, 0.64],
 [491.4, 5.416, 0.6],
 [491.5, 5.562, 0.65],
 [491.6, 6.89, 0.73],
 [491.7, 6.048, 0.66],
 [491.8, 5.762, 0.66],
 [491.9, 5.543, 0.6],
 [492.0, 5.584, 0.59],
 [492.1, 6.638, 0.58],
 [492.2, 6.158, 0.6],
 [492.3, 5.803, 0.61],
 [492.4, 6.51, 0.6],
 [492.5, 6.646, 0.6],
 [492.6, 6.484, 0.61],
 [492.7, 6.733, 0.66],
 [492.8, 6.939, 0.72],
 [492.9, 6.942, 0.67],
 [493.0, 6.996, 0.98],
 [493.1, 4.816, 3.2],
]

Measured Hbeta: 0.153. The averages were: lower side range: 6.49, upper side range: 6.14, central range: 5.97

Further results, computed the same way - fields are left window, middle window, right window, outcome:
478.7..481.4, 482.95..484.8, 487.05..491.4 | -0.04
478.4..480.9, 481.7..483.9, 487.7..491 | -0.13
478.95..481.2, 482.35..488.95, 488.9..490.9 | -0.20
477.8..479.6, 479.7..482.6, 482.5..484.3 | 0.01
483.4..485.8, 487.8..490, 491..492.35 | 0.07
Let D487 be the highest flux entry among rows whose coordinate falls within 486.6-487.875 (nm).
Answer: 7.009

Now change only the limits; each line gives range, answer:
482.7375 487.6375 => 7.881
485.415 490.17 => 7.074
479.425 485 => 7.902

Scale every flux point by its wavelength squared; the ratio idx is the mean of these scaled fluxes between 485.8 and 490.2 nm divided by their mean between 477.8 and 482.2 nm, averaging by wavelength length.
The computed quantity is 0.9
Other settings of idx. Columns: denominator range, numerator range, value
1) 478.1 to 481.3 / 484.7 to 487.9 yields 0.94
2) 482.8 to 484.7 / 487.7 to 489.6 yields 0.94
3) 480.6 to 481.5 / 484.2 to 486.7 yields 0.97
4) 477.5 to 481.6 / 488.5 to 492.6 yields 0.93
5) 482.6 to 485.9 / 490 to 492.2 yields 0.96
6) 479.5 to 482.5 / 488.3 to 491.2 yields 0.92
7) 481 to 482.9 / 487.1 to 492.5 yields 0.91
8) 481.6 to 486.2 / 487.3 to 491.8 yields 0.95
